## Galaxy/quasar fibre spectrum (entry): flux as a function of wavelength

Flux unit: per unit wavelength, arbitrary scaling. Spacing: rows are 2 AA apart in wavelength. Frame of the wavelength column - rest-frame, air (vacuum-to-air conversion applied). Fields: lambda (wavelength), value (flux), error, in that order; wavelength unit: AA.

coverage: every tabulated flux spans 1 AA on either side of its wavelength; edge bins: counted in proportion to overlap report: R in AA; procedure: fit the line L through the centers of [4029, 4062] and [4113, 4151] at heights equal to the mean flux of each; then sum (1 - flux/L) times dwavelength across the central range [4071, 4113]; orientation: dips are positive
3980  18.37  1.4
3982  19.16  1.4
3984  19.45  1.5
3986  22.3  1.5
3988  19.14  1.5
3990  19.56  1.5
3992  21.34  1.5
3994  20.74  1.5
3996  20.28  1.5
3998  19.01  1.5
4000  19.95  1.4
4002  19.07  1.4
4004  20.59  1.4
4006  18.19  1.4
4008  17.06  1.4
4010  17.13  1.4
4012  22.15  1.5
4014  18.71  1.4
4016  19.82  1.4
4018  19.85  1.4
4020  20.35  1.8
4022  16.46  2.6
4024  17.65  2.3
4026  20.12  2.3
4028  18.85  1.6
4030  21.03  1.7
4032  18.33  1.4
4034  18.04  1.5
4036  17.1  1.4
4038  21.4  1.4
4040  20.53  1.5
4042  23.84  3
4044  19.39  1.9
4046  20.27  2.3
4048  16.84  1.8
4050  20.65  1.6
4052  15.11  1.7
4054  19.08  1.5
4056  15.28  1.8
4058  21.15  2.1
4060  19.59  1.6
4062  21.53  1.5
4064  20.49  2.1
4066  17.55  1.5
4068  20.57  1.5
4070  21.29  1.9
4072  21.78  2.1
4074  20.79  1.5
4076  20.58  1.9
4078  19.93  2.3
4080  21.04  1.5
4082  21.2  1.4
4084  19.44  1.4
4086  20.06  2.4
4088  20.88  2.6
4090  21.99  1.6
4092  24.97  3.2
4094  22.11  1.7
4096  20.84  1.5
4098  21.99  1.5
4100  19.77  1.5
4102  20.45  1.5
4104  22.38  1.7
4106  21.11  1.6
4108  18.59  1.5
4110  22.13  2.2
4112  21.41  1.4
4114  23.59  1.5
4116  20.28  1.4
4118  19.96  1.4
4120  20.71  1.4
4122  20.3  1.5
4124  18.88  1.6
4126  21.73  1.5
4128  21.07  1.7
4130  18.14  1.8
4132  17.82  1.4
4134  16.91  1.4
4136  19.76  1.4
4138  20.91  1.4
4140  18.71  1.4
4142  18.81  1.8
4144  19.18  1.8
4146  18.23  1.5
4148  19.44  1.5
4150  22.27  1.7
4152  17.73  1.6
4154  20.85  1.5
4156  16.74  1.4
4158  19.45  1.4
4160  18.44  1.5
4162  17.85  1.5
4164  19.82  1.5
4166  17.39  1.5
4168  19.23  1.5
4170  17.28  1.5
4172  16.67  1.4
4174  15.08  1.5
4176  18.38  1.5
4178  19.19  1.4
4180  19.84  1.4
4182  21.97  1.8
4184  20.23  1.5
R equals -3.3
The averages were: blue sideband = 19.3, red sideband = 19.8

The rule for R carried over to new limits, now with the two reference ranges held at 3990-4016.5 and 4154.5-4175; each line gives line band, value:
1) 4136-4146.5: -0.7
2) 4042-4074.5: -1.0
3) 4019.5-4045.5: -0.3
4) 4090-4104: -2.4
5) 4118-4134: -1.2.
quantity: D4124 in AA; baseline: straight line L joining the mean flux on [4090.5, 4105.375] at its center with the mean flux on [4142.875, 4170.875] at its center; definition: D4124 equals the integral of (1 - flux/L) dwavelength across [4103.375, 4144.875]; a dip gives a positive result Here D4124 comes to 0.8 AA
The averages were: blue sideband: 21.8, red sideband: 18.9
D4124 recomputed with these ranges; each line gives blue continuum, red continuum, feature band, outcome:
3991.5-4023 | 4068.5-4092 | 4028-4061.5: 1.6 AA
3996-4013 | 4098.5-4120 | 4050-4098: 0.1 AA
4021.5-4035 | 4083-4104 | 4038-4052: -0.4 AA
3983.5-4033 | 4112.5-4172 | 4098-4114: -1.4 AA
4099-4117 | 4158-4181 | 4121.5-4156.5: 0.5 AA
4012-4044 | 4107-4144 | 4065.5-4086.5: -0.7 AA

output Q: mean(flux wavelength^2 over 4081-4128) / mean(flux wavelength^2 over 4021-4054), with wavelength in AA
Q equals 1.14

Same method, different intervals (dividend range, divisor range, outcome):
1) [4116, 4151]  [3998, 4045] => 1.07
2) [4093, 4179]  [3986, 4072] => 1.06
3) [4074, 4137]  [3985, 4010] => 1.11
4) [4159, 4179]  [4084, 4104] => 0.87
